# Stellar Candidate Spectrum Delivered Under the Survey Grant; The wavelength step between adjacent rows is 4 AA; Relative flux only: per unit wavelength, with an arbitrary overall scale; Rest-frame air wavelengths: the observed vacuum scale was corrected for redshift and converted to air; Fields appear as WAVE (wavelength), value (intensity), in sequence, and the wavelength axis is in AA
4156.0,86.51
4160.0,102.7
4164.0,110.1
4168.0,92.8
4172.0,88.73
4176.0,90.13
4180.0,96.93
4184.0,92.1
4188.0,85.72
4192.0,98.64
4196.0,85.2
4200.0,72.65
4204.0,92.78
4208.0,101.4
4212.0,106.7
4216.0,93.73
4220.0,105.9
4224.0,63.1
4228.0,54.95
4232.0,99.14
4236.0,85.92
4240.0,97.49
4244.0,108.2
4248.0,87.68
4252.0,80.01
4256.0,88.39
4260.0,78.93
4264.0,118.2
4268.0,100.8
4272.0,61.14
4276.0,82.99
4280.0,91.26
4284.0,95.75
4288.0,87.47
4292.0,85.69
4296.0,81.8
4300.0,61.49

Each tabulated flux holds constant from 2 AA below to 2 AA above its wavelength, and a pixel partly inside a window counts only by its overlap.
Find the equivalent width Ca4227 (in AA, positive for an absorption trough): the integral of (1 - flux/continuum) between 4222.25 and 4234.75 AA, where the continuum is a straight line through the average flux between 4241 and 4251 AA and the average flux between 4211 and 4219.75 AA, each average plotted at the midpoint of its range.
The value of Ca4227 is 3.2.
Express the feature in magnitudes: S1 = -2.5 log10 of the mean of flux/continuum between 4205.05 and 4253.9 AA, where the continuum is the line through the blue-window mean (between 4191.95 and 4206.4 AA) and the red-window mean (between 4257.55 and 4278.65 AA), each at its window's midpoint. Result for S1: -0.04 mag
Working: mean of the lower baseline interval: 86.2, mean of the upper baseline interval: 88.5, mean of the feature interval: 90.4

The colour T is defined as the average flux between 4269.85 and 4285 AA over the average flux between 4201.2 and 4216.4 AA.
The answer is 0.84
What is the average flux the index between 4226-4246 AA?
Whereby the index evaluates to 89.1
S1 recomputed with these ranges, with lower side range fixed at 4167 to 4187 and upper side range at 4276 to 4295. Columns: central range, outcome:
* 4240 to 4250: -0.09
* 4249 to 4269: -0.04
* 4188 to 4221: -0.03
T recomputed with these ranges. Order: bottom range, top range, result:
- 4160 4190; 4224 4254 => 0.91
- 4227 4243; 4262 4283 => 1.04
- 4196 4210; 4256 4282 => 1.00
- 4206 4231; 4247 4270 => 1.05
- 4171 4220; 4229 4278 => 0.97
